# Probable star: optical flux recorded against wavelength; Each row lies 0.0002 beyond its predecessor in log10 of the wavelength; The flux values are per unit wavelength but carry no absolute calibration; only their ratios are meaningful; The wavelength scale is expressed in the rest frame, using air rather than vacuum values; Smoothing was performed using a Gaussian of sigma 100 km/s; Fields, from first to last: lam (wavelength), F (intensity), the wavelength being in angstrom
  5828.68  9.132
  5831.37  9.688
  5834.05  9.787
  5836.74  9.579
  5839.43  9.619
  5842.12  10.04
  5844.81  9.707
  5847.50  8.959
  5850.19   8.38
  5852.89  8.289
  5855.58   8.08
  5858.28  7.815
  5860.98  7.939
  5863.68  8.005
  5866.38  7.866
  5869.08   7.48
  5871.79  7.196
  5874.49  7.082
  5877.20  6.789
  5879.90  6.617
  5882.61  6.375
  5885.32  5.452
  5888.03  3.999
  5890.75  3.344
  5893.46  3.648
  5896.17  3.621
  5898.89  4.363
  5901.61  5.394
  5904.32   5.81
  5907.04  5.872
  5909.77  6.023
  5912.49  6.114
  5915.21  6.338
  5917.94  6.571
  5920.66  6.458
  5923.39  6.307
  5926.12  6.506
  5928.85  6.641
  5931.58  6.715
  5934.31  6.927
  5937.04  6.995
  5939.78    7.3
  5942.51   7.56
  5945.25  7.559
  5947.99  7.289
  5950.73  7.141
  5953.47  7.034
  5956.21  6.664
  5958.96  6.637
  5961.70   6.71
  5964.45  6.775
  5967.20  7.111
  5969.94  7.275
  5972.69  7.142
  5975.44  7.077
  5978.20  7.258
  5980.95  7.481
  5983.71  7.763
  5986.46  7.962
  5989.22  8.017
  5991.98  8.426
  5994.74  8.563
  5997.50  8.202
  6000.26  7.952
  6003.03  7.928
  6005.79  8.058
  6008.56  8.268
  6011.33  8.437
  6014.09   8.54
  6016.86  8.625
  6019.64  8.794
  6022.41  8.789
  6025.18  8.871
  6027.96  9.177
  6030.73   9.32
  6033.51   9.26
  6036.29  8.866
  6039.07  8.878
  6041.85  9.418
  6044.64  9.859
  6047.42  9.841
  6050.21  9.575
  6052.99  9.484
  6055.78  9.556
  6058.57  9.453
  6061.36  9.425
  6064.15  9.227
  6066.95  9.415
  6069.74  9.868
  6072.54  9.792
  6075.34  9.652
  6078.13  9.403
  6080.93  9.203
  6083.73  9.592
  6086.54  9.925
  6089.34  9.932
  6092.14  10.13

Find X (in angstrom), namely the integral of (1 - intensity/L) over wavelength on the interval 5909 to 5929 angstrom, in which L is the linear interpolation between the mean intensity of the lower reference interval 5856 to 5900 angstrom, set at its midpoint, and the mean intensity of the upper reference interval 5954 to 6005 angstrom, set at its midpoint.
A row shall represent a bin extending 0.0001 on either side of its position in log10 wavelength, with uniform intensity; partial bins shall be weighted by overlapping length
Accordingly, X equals 1.0 angstrom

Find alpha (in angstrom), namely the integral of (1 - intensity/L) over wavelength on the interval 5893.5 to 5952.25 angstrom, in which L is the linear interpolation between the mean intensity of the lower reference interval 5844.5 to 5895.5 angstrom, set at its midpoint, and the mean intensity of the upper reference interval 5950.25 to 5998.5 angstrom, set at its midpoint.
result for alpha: 7.1 angstrom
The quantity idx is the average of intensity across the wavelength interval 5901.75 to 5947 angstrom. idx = 6.58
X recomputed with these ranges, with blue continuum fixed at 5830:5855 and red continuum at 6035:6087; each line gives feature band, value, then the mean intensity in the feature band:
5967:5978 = 2.63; 7.17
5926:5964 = 9.72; 6.99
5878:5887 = 3.11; 6.11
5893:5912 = 8.69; 5.08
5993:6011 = 2.39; 8.18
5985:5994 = 1.21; 8.16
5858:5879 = 4.14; 7.49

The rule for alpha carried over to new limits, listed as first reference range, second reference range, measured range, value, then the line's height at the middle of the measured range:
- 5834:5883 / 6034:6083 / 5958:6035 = 8.9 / 9.07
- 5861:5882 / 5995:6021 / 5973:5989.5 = 1.2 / 8.12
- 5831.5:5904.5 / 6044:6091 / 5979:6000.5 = 1.5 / 8.64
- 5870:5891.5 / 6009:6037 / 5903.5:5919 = 1.1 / 6.58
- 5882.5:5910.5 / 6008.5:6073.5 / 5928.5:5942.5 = -2.3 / 6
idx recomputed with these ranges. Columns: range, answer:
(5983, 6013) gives 8.16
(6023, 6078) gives 9.41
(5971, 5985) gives 7.34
